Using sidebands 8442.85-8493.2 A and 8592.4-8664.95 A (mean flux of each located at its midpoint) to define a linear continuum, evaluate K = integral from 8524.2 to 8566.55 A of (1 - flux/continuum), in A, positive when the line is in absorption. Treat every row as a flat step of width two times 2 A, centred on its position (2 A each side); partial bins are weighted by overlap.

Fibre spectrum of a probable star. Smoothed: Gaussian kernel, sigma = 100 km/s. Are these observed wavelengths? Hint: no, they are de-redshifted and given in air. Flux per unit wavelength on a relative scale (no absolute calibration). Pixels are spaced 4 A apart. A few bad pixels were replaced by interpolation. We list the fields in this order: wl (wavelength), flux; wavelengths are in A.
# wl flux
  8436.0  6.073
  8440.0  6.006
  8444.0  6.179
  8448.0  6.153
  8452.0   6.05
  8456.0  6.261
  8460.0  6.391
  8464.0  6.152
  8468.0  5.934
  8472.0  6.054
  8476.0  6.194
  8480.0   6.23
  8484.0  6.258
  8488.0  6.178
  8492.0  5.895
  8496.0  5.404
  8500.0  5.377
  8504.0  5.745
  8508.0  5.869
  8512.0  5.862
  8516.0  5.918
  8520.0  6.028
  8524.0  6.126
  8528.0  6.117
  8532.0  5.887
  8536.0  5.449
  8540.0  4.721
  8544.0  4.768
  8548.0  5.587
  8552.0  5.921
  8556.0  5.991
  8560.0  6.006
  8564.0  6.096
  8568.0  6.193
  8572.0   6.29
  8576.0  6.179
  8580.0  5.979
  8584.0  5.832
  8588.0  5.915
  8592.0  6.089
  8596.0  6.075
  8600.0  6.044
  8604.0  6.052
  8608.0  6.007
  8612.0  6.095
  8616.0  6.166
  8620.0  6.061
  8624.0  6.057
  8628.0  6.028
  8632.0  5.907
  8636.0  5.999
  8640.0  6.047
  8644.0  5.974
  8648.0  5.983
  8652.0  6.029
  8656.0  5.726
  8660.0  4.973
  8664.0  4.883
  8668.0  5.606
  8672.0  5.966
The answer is 2.5 A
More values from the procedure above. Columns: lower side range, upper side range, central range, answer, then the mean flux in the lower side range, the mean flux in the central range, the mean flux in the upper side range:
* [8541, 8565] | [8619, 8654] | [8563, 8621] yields -2.43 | 5.67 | 6.07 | 6.01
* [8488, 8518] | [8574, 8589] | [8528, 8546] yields 1.67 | 5.75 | 5.31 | 5.98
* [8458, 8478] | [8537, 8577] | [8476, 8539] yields 0.98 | 6.14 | 5.88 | 5.76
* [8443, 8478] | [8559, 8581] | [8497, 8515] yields 1.28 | 6.15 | 5.71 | 6.14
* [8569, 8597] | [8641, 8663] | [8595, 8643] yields -1.36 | 6.06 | 6.04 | 5.71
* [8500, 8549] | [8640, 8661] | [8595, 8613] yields -0.94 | 5.66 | 6.05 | 5.8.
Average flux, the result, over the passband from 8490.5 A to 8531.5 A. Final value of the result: 5.84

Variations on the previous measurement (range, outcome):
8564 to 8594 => 6.07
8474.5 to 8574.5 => 5.84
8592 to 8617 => 6.07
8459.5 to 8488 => 6.16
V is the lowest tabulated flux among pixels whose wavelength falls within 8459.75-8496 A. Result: 5.404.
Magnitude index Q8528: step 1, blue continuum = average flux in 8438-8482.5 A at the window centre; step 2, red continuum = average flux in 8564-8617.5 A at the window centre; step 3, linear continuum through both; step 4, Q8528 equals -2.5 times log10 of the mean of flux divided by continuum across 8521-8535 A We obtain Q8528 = 0.019 mag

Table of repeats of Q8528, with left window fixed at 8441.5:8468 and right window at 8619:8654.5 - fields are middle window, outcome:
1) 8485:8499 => 0.06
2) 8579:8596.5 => 0.01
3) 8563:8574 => -0.02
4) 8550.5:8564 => 0.02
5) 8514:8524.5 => 0.02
